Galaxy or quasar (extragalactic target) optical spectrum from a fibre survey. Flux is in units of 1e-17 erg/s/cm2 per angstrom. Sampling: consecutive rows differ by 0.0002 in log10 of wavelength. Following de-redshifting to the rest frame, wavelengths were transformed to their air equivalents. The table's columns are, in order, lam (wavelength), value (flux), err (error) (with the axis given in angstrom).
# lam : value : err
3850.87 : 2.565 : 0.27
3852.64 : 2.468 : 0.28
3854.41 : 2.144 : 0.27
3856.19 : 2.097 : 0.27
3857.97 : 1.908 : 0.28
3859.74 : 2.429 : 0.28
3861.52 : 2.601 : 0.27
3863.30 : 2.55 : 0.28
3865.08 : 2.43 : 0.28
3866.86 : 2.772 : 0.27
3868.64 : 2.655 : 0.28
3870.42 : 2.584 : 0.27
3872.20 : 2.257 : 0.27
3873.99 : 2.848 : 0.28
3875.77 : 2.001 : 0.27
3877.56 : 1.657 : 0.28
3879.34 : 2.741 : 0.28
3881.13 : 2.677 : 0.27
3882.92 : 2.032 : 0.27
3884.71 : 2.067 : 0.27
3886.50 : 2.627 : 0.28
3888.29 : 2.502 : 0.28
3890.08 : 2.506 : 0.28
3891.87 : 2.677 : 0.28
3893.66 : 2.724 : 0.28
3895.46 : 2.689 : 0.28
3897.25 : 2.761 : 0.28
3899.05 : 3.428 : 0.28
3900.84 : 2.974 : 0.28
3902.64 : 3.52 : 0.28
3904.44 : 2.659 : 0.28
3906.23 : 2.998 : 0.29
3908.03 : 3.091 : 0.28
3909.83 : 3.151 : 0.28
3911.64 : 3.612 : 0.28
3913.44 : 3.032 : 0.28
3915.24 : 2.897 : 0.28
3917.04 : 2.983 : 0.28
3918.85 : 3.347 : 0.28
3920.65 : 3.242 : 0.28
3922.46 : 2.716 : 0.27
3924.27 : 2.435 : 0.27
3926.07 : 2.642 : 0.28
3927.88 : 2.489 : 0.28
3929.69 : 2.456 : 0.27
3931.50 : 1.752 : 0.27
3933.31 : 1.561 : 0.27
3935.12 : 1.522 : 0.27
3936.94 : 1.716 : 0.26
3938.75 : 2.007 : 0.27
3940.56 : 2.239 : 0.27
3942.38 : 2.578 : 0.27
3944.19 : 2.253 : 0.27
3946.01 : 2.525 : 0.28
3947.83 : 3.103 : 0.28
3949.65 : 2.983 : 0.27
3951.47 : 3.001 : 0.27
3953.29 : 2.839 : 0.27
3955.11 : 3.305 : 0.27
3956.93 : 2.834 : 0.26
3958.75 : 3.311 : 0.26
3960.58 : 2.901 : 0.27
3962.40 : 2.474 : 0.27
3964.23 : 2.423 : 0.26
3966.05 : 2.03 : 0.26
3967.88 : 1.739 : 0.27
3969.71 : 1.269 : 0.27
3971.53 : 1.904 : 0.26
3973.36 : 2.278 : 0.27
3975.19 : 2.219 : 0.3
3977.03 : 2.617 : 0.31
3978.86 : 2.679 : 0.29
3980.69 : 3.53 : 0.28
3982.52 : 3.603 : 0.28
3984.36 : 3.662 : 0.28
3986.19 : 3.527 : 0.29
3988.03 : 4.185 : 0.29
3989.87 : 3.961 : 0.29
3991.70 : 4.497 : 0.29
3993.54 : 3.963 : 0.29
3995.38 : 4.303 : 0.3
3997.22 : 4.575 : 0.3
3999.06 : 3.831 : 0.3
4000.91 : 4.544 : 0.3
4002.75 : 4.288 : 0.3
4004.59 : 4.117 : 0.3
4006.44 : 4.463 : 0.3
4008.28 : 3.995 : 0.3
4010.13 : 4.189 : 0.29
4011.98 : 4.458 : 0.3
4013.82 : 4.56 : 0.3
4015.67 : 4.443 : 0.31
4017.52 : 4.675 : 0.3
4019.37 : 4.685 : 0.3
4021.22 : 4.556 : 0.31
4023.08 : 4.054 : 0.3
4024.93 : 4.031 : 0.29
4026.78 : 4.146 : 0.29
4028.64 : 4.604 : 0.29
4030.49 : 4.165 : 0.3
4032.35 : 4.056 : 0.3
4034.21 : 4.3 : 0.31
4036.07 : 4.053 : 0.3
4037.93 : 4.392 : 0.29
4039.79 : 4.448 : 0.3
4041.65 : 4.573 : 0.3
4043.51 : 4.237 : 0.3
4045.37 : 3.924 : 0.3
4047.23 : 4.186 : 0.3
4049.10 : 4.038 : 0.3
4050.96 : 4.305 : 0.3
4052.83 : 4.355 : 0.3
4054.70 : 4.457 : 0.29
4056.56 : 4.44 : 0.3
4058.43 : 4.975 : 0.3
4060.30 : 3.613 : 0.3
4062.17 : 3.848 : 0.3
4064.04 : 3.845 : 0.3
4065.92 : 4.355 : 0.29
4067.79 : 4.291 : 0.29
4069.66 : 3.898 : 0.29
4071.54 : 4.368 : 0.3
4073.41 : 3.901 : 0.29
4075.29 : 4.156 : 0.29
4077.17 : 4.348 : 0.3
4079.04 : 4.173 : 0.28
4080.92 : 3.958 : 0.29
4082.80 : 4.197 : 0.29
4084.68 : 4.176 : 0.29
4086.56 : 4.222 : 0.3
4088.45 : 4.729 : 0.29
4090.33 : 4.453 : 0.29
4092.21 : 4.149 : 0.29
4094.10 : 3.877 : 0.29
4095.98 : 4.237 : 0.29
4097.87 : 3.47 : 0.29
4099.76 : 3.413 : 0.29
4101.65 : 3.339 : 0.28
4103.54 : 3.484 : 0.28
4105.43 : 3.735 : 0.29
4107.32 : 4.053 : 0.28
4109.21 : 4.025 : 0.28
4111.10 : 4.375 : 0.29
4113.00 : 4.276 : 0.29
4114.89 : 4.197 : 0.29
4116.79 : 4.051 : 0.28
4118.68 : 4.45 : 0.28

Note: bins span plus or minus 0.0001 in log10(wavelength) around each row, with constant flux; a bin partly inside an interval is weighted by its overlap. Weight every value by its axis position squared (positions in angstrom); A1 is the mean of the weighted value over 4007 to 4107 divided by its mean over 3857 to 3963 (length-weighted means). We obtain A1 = 1.71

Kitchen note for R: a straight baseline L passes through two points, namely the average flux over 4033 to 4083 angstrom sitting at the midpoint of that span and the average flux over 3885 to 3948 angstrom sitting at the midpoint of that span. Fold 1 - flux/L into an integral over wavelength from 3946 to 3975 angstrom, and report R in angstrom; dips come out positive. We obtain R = 5.3 angstrom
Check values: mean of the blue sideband 2.66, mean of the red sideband 4.21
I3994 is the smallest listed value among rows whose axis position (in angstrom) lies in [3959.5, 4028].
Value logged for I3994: 1.269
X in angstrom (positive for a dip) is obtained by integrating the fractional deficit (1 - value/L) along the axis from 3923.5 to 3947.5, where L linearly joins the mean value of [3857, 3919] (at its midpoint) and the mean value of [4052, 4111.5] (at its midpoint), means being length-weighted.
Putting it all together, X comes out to 6.68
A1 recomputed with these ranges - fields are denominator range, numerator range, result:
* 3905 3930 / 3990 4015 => 1.52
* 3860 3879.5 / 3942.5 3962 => 1.23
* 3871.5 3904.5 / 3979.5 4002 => 1.62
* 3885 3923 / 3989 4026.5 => 1.54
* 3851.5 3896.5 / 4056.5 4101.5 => 1.87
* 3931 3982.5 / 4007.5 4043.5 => 1.84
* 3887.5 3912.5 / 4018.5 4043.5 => 1.56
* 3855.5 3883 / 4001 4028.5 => 1.95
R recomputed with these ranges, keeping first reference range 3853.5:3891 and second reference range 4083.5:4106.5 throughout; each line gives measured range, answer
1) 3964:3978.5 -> 4.8 angstrom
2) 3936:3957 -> 2.2 angstrom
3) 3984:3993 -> -2.2 angstrom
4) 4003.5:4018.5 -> -4.5 angstrom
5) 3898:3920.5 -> -4.2 angstrom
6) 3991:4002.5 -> -3.6 angstrom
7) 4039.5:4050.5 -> -1.9 angstrom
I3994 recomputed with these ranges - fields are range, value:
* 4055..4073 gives 3.613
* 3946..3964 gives 2.474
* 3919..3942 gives 1.522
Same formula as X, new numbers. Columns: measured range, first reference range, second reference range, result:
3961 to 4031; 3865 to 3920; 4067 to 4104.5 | -3.95 angstrom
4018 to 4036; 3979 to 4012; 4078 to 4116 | -1.08 angstrom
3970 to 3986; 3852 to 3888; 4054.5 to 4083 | 2.75 angstrom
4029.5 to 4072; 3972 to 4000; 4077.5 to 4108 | -4.62 angstrom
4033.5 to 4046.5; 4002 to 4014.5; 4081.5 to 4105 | -0.31 angstrom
